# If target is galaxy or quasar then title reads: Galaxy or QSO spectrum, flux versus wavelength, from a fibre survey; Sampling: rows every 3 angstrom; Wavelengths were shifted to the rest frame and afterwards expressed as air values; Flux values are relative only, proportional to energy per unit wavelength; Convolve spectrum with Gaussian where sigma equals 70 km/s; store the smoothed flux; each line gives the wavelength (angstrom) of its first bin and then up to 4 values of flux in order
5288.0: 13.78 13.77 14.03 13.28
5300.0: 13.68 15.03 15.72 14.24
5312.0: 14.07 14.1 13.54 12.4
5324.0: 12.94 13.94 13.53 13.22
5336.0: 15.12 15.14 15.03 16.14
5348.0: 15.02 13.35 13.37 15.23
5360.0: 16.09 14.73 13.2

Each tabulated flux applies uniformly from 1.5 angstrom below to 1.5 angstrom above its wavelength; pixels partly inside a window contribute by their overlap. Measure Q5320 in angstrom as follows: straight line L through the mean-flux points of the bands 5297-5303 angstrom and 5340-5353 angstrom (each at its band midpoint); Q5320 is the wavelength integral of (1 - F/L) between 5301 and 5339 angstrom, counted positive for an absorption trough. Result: 0.7 angstrom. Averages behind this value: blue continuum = 13.9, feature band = 14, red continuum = 14.8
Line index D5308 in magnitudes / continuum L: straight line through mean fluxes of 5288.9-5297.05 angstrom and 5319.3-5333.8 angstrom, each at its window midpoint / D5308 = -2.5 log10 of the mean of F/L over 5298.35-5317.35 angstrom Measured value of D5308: -0.07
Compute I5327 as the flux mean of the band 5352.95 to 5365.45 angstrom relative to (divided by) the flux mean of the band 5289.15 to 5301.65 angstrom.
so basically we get 1.08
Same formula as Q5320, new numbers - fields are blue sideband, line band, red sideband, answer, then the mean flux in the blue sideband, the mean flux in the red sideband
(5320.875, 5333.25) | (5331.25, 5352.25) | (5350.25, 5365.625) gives -1.3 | 13.3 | 14.5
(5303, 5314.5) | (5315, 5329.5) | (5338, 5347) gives 1.6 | 14.7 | 15.4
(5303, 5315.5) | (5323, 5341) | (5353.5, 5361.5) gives 1.0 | 14.6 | 15.1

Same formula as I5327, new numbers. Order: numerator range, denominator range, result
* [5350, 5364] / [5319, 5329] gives 1.11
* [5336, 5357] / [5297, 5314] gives 1.02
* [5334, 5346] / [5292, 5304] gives 1.09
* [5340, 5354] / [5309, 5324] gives 1.09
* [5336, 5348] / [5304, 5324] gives 1.10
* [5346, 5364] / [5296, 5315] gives 1.02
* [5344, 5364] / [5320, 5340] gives 1.08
